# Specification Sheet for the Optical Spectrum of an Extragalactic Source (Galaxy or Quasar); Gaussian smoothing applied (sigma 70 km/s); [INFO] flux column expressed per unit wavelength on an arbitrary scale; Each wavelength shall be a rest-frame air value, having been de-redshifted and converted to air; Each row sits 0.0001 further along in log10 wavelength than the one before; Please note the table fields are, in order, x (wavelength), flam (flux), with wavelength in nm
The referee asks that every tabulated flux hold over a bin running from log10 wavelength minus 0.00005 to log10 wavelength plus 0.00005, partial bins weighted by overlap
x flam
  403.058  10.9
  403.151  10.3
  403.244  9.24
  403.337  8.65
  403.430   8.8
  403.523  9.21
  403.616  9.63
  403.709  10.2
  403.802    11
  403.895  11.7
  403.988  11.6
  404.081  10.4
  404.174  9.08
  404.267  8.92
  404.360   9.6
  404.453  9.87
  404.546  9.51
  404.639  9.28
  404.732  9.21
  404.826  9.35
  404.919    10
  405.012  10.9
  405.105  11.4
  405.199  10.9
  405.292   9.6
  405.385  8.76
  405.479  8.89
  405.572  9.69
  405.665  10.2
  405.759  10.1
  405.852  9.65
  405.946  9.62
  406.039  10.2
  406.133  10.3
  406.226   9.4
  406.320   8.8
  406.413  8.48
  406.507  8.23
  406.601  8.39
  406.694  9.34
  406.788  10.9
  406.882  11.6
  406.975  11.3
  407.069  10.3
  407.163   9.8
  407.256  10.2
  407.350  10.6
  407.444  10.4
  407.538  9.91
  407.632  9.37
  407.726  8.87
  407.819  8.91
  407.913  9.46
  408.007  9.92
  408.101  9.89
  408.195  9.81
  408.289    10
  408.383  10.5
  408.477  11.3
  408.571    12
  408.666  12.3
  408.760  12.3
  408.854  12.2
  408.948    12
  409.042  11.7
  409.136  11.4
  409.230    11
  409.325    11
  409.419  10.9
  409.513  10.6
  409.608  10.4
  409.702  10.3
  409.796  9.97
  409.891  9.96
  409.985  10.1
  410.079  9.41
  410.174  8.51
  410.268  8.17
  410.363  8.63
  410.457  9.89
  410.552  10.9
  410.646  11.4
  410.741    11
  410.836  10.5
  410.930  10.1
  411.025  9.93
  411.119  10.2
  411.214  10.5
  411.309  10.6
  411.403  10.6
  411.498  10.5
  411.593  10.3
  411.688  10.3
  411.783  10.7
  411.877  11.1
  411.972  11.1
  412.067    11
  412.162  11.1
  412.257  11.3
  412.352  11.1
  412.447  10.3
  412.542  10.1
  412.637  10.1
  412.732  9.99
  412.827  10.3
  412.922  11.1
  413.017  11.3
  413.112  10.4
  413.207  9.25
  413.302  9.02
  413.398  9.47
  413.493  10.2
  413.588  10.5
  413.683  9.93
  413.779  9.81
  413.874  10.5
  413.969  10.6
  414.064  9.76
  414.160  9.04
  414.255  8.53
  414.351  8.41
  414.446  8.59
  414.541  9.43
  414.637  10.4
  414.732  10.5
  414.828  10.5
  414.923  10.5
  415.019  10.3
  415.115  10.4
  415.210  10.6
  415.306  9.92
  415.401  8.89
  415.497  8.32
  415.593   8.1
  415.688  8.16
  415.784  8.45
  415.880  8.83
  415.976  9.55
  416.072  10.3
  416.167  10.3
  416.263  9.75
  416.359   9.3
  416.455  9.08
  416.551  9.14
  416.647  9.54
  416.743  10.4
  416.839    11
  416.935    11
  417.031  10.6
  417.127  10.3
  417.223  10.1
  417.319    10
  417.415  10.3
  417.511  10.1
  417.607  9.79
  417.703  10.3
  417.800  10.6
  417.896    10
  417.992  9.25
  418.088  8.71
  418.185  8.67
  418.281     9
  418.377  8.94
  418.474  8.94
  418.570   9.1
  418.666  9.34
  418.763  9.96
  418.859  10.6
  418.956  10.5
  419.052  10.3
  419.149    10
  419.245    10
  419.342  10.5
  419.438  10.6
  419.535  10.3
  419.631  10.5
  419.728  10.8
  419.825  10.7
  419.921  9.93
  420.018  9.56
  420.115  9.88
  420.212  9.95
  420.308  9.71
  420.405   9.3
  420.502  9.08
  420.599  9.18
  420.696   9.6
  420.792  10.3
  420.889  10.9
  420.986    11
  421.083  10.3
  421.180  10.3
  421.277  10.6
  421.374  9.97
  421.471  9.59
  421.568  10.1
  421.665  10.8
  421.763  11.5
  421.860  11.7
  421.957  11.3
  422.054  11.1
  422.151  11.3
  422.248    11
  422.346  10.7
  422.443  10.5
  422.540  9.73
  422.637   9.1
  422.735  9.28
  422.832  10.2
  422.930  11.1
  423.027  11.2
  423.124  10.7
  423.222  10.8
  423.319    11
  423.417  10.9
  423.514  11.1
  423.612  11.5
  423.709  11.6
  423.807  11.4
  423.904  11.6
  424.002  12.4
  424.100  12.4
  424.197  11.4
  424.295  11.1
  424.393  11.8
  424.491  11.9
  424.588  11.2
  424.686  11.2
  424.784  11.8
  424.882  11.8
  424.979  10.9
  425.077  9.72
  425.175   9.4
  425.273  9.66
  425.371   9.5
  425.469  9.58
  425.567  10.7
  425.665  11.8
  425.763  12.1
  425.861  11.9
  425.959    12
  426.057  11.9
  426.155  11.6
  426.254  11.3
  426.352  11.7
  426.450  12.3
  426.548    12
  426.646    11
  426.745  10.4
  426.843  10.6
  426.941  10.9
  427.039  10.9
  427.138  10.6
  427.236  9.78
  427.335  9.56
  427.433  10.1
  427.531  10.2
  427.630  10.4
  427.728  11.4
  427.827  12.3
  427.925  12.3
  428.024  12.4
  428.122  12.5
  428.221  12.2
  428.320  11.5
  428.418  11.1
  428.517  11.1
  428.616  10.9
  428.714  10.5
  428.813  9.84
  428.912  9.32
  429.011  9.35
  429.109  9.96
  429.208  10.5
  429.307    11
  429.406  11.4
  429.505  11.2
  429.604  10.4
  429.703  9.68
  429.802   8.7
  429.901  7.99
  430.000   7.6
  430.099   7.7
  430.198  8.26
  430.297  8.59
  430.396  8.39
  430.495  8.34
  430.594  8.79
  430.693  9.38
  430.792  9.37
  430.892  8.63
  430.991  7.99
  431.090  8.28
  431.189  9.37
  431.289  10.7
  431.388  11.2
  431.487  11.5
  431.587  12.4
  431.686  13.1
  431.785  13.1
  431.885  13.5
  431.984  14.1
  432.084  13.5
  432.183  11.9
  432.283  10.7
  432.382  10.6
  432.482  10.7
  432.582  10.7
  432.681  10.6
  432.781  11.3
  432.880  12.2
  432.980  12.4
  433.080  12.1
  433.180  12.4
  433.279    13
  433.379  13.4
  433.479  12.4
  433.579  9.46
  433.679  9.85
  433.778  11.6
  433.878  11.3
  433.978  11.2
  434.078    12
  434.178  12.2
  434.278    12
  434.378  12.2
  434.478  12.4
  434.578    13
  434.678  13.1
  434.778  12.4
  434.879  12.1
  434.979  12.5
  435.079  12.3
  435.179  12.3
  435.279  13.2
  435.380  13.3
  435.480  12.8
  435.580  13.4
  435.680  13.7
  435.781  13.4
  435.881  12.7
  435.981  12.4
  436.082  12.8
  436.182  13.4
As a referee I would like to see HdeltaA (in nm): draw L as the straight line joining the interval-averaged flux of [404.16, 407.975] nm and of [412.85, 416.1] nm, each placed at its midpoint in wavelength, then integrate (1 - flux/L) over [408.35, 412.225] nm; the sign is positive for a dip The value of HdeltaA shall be -0.37 nm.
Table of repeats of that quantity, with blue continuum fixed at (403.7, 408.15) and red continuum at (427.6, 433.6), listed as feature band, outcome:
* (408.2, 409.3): -0.162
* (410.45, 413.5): -0.120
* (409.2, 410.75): -0.012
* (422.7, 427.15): -0.246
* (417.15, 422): 0.146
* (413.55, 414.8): 0.058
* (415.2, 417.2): 0.128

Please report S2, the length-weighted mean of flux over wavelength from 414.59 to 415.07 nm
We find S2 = 10.4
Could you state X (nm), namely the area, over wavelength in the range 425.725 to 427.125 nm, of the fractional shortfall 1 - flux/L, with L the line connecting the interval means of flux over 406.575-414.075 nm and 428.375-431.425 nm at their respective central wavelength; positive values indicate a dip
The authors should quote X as -0.26 nm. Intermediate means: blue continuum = 10.4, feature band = 11.4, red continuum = 9.52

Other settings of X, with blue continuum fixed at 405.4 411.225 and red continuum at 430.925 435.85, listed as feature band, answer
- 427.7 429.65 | 0.091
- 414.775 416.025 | 0.145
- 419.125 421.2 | 0.169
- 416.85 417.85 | 0.044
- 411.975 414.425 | 0.091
